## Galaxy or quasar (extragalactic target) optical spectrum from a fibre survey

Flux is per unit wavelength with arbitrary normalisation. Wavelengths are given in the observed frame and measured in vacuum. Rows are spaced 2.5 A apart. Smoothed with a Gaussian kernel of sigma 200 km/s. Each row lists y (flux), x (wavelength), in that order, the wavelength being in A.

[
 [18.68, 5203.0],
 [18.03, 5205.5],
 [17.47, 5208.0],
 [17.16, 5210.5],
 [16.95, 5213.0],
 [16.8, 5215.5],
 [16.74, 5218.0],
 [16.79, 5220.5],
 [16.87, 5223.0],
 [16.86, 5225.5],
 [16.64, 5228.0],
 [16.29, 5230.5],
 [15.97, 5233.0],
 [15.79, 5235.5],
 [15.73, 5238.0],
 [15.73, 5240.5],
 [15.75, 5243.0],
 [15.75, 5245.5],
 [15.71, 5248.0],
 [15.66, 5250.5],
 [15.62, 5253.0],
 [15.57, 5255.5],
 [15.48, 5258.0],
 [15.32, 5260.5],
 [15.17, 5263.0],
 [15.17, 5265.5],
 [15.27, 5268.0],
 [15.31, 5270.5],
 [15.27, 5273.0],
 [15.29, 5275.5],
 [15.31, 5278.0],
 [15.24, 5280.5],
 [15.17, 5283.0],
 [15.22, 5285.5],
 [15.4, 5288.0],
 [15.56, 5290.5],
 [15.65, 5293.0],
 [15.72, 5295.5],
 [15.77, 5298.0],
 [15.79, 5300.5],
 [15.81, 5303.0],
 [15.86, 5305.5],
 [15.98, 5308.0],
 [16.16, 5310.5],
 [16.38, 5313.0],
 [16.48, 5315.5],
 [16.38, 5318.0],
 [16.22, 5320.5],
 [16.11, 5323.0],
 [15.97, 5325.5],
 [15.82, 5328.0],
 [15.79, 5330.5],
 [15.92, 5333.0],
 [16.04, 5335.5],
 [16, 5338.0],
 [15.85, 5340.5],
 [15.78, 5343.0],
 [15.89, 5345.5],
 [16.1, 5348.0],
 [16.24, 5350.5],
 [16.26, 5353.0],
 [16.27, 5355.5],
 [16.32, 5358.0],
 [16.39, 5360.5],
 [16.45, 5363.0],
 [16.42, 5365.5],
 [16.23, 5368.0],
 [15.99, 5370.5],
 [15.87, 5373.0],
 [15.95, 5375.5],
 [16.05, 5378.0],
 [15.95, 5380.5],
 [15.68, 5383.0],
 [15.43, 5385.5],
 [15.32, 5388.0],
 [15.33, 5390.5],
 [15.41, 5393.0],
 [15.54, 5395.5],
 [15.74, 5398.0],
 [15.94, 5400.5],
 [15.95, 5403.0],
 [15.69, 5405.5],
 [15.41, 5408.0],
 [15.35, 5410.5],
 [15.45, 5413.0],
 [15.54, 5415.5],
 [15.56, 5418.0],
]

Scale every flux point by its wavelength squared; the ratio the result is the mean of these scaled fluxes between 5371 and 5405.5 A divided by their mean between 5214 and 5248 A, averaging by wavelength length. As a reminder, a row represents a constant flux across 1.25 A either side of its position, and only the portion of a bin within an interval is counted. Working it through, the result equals 1.02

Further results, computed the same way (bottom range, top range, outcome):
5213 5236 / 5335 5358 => 1.01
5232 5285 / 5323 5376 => 1.07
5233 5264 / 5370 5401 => 1.06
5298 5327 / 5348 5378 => 1.03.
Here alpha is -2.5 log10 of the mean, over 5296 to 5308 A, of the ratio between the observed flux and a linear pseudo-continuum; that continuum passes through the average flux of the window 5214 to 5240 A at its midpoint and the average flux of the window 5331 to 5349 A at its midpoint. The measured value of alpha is 0.02 mag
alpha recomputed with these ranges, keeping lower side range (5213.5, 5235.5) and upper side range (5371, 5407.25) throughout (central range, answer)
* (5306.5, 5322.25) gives -0.01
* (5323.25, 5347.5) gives 0.01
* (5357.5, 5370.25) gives -0.03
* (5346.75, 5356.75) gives -0.02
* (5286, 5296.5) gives 0.05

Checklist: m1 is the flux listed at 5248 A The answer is 15.71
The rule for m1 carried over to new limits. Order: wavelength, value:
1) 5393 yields 15.41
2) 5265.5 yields 15.17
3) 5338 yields 16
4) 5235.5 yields 15.79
